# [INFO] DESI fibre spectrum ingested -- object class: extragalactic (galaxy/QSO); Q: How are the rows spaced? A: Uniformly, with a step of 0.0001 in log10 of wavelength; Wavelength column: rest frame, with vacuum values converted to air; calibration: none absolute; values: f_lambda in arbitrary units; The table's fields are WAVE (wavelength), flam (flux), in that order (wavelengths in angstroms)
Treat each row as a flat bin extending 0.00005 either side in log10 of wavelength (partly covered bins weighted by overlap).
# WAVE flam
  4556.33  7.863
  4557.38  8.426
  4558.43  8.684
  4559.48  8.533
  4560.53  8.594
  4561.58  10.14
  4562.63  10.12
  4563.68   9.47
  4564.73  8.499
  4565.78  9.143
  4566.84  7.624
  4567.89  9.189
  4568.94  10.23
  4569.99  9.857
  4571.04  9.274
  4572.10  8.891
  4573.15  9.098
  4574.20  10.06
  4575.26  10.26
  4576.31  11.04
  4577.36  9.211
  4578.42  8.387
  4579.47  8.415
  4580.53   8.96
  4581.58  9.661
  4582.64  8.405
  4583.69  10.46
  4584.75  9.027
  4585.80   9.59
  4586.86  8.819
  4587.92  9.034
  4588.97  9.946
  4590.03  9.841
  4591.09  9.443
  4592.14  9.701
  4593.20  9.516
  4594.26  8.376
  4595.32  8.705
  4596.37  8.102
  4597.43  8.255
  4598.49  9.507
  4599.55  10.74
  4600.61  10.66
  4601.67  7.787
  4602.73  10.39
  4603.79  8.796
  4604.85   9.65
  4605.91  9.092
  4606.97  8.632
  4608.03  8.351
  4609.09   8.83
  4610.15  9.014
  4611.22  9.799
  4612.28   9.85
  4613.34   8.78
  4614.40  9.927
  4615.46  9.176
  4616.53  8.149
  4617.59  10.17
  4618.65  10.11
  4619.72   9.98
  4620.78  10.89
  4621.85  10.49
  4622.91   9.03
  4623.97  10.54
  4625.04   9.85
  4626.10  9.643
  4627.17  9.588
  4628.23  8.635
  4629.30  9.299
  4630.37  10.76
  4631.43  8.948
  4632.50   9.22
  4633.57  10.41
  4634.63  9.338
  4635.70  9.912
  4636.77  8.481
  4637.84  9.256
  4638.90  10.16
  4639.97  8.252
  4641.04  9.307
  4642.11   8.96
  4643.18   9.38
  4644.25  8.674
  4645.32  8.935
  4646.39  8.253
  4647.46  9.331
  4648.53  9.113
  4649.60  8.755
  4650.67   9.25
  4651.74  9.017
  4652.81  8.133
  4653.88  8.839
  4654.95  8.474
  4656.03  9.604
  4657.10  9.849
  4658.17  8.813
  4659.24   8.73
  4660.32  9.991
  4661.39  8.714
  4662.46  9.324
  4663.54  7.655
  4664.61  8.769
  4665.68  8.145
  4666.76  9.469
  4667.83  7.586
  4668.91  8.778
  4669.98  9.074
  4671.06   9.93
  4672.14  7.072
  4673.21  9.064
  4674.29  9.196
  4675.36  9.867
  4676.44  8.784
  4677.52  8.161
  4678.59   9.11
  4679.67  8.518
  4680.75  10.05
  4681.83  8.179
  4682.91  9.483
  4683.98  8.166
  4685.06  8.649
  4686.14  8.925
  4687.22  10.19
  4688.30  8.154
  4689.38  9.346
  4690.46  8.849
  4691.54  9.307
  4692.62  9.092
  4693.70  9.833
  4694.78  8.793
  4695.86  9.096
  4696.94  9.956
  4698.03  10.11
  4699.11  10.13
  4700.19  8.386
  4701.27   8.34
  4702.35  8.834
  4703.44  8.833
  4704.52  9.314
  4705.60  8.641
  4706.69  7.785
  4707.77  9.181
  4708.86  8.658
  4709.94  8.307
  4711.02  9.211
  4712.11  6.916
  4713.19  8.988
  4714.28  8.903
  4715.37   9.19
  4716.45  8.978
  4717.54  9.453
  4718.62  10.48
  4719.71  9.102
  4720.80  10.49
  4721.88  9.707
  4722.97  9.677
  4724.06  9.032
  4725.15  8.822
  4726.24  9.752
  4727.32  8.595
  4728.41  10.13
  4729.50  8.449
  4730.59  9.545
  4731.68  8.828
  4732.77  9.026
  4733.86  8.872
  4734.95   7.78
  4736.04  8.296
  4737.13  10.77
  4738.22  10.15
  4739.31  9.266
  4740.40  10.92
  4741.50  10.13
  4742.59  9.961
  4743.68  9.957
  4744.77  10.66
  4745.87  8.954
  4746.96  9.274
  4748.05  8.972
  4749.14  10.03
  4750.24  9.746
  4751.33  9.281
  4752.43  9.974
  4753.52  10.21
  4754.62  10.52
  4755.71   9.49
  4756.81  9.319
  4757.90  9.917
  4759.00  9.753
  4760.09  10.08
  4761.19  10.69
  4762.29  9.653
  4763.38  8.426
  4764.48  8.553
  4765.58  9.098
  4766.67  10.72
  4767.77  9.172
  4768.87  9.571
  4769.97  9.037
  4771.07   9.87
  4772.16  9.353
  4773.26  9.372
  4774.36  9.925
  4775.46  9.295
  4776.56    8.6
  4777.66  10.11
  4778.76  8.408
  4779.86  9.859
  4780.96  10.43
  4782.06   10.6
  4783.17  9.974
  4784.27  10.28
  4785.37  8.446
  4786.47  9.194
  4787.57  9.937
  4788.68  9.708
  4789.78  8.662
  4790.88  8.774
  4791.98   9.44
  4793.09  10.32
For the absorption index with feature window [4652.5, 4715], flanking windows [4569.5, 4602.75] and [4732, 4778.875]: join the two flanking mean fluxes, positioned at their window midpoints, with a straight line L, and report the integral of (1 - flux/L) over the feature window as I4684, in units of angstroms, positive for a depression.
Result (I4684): 3.7 angstroms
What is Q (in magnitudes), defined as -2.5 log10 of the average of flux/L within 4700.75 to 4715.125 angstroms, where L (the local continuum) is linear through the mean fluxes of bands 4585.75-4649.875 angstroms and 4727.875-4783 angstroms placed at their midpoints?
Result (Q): 0.106 mag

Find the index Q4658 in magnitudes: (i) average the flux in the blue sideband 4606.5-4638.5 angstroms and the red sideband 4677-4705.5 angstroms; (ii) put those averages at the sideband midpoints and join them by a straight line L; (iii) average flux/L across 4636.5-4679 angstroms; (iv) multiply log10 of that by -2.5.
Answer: 0.04 mag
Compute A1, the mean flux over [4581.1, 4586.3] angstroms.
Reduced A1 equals 9.43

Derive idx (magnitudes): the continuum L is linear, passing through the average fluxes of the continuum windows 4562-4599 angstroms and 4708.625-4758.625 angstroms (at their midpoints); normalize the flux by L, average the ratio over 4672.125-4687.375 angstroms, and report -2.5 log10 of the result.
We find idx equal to 0.051 mag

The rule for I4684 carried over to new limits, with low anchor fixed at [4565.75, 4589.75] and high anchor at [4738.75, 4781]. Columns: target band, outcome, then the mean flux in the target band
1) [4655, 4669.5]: 0.94 angstroms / 8.87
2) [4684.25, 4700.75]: 0.51 angstroms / 9.23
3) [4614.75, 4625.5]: -0.49 angstroms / 9.84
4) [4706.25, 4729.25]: 1.12 angstroms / 9.11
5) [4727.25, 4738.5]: 0.55 angstroms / 9.13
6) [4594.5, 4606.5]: 0.20 angstroms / 9.22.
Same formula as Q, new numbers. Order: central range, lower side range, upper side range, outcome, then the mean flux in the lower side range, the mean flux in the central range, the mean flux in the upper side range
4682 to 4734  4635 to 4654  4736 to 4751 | 0.05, 9.01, 9.09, 9.84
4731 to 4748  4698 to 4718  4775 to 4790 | -0.04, 8.82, 9.51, 9.55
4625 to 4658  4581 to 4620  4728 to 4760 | 0.02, 9.3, 9.2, 9.6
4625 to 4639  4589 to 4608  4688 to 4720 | -0.04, 9.24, 9.51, 9.01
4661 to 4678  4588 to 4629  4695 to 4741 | 0.07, 9.42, 8.73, 9.16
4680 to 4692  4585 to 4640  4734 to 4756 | 0.07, 9.42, 9.01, 9.7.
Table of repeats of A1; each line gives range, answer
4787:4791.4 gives 9.27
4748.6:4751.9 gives 9.66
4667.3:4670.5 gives 8.48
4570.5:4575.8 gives 9.52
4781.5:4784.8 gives 10.3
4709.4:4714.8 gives 8.47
